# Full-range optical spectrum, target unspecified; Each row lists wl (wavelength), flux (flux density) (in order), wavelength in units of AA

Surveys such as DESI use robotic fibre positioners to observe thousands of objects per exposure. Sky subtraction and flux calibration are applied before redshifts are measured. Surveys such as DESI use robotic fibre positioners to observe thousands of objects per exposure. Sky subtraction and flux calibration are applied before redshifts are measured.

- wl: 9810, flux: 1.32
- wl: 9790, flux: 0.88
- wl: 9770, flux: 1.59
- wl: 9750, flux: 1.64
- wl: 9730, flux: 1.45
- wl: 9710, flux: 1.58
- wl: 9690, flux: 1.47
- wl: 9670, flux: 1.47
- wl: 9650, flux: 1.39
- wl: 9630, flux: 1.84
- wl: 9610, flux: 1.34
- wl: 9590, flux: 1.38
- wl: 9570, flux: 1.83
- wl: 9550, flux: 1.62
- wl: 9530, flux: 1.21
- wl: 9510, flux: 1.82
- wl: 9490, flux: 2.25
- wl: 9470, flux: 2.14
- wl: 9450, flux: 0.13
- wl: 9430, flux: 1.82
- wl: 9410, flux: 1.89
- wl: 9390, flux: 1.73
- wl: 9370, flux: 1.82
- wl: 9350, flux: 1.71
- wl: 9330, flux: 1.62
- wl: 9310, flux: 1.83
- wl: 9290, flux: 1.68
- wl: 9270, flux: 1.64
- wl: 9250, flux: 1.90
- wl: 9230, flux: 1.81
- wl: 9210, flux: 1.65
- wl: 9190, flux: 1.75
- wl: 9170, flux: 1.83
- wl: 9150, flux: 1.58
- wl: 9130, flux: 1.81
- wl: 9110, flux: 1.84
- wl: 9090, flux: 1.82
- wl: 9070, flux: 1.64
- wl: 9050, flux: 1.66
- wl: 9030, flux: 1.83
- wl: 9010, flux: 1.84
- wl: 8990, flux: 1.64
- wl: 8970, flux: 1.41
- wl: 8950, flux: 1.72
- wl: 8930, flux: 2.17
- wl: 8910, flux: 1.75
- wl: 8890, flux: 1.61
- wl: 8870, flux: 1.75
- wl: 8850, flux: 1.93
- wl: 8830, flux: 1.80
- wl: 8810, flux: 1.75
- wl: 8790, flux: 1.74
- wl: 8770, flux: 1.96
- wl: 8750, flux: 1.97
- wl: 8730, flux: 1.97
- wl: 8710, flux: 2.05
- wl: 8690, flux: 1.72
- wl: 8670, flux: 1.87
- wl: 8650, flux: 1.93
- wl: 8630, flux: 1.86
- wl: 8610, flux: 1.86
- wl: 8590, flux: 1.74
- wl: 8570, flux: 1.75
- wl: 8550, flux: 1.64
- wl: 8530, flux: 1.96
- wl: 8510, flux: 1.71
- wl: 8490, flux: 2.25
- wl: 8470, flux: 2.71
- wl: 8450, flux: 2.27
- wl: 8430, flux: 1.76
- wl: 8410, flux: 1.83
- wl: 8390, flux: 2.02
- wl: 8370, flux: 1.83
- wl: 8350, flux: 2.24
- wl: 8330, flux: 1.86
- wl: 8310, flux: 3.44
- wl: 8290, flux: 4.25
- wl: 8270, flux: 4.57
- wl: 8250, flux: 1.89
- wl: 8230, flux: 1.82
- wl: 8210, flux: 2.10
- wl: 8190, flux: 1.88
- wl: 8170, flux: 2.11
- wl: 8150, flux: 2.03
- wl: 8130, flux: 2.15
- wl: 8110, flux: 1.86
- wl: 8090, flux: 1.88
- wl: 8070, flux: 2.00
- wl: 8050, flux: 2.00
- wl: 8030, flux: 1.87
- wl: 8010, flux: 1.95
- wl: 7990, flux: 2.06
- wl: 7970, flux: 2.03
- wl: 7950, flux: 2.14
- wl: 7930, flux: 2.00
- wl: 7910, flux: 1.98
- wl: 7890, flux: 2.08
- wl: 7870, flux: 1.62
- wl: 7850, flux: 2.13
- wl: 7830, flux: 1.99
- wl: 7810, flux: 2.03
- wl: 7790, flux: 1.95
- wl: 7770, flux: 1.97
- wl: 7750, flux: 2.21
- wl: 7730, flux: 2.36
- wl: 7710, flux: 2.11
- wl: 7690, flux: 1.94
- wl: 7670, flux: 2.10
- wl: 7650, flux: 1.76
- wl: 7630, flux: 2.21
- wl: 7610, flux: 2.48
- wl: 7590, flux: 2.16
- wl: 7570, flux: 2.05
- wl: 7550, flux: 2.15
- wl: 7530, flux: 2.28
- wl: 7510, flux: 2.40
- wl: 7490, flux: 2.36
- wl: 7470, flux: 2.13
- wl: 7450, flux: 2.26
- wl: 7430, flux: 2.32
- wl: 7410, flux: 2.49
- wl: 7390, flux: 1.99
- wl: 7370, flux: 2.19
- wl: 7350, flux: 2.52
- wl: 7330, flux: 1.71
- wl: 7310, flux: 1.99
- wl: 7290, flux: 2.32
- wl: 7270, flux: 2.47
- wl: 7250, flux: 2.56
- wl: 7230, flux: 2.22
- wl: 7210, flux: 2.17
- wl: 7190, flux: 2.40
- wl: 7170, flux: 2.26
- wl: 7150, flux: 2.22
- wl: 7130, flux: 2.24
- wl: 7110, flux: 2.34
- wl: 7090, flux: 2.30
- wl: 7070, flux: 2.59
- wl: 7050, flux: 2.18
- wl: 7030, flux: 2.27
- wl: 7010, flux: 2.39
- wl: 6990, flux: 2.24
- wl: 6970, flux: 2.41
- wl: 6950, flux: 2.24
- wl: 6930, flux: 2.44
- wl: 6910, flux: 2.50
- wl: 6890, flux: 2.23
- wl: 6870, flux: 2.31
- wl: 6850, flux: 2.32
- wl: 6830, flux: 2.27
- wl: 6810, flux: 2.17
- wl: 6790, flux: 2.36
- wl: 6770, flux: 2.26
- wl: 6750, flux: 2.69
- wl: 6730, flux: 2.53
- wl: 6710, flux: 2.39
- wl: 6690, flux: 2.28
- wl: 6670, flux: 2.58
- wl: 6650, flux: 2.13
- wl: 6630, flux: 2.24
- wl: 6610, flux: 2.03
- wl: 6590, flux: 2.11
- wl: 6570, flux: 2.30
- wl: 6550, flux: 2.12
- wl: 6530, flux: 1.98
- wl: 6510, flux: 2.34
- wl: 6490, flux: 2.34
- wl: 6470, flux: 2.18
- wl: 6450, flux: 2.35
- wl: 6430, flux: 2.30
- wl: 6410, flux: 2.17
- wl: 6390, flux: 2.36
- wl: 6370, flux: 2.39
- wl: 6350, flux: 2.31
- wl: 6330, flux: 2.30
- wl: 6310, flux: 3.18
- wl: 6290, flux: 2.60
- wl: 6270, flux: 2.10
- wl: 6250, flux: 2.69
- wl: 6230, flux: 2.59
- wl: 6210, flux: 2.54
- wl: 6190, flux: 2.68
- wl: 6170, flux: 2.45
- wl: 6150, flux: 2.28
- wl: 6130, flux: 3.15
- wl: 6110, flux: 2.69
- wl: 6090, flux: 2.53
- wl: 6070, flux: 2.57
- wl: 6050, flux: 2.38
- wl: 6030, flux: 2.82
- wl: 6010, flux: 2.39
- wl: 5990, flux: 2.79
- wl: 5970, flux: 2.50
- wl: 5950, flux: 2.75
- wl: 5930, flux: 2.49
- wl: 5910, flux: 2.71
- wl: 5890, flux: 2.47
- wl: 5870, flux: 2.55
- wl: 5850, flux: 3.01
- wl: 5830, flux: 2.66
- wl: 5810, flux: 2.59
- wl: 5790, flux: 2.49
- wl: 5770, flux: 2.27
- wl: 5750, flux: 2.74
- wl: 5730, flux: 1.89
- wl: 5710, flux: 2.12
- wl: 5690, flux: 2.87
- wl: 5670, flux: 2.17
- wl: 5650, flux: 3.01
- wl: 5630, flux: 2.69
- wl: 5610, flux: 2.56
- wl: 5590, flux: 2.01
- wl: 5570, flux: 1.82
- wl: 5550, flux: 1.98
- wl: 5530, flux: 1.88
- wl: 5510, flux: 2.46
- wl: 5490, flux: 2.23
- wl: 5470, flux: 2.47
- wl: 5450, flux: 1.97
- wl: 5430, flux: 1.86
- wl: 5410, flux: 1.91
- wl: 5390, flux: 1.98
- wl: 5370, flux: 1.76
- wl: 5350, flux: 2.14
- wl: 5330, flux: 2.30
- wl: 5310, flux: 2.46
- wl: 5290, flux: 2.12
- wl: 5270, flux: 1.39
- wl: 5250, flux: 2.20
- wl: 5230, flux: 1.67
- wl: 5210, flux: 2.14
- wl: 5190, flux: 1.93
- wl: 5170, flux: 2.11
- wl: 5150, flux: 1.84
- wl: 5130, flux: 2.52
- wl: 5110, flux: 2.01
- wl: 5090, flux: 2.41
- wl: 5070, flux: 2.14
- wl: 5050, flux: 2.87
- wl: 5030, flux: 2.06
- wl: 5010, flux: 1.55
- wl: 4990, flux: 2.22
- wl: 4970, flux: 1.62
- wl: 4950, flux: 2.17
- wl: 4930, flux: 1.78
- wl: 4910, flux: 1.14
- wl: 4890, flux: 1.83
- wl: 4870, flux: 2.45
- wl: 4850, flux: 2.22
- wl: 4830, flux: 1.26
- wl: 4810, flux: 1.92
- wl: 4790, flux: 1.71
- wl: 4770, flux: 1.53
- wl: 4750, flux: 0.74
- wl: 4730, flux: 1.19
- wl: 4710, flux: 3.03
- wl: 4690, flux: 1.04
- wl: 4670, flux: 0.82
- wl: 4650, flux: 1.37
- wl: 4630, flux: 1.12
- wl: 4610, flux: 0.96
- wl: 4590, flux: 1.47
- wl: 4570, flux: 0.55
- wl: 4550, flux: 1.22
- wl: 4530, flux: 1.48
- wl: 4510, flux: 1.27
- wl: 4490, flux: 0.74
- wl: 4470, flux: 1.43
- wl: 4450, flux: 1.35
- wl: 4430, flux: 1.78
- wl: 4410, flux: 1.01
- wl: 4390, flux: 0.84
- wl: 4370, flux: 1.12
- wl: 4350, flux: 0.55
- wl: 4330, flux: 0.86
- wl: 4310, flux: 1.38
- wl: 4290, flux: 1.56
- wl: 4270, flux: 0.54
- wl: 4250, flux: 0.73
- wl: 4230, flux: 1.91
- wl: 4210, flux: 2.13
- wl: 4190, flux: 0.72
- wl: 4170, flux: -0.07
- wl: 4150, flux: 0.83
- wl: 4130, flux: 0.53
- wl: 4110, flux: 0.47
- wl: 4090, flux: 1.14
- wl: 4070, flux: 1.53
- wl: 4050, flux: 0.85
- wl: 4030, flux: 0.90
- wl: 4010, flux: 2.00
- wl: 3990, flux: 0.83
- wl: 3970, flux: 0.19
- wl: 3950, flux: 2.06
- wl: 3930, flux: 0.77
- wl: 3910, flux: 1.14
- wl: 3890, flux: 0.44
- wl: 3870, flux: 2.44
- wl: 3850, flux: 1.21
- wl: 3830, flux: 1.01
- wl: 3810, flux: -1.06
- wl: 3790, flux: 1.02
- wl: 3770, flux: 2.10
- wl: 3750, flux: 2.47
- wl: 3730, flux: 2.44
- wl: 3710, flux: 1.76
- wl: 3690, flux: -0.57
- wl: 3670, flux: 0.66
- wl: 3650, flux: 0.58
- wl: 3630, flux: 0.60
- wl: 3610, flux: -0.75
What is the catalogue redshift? 0.261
